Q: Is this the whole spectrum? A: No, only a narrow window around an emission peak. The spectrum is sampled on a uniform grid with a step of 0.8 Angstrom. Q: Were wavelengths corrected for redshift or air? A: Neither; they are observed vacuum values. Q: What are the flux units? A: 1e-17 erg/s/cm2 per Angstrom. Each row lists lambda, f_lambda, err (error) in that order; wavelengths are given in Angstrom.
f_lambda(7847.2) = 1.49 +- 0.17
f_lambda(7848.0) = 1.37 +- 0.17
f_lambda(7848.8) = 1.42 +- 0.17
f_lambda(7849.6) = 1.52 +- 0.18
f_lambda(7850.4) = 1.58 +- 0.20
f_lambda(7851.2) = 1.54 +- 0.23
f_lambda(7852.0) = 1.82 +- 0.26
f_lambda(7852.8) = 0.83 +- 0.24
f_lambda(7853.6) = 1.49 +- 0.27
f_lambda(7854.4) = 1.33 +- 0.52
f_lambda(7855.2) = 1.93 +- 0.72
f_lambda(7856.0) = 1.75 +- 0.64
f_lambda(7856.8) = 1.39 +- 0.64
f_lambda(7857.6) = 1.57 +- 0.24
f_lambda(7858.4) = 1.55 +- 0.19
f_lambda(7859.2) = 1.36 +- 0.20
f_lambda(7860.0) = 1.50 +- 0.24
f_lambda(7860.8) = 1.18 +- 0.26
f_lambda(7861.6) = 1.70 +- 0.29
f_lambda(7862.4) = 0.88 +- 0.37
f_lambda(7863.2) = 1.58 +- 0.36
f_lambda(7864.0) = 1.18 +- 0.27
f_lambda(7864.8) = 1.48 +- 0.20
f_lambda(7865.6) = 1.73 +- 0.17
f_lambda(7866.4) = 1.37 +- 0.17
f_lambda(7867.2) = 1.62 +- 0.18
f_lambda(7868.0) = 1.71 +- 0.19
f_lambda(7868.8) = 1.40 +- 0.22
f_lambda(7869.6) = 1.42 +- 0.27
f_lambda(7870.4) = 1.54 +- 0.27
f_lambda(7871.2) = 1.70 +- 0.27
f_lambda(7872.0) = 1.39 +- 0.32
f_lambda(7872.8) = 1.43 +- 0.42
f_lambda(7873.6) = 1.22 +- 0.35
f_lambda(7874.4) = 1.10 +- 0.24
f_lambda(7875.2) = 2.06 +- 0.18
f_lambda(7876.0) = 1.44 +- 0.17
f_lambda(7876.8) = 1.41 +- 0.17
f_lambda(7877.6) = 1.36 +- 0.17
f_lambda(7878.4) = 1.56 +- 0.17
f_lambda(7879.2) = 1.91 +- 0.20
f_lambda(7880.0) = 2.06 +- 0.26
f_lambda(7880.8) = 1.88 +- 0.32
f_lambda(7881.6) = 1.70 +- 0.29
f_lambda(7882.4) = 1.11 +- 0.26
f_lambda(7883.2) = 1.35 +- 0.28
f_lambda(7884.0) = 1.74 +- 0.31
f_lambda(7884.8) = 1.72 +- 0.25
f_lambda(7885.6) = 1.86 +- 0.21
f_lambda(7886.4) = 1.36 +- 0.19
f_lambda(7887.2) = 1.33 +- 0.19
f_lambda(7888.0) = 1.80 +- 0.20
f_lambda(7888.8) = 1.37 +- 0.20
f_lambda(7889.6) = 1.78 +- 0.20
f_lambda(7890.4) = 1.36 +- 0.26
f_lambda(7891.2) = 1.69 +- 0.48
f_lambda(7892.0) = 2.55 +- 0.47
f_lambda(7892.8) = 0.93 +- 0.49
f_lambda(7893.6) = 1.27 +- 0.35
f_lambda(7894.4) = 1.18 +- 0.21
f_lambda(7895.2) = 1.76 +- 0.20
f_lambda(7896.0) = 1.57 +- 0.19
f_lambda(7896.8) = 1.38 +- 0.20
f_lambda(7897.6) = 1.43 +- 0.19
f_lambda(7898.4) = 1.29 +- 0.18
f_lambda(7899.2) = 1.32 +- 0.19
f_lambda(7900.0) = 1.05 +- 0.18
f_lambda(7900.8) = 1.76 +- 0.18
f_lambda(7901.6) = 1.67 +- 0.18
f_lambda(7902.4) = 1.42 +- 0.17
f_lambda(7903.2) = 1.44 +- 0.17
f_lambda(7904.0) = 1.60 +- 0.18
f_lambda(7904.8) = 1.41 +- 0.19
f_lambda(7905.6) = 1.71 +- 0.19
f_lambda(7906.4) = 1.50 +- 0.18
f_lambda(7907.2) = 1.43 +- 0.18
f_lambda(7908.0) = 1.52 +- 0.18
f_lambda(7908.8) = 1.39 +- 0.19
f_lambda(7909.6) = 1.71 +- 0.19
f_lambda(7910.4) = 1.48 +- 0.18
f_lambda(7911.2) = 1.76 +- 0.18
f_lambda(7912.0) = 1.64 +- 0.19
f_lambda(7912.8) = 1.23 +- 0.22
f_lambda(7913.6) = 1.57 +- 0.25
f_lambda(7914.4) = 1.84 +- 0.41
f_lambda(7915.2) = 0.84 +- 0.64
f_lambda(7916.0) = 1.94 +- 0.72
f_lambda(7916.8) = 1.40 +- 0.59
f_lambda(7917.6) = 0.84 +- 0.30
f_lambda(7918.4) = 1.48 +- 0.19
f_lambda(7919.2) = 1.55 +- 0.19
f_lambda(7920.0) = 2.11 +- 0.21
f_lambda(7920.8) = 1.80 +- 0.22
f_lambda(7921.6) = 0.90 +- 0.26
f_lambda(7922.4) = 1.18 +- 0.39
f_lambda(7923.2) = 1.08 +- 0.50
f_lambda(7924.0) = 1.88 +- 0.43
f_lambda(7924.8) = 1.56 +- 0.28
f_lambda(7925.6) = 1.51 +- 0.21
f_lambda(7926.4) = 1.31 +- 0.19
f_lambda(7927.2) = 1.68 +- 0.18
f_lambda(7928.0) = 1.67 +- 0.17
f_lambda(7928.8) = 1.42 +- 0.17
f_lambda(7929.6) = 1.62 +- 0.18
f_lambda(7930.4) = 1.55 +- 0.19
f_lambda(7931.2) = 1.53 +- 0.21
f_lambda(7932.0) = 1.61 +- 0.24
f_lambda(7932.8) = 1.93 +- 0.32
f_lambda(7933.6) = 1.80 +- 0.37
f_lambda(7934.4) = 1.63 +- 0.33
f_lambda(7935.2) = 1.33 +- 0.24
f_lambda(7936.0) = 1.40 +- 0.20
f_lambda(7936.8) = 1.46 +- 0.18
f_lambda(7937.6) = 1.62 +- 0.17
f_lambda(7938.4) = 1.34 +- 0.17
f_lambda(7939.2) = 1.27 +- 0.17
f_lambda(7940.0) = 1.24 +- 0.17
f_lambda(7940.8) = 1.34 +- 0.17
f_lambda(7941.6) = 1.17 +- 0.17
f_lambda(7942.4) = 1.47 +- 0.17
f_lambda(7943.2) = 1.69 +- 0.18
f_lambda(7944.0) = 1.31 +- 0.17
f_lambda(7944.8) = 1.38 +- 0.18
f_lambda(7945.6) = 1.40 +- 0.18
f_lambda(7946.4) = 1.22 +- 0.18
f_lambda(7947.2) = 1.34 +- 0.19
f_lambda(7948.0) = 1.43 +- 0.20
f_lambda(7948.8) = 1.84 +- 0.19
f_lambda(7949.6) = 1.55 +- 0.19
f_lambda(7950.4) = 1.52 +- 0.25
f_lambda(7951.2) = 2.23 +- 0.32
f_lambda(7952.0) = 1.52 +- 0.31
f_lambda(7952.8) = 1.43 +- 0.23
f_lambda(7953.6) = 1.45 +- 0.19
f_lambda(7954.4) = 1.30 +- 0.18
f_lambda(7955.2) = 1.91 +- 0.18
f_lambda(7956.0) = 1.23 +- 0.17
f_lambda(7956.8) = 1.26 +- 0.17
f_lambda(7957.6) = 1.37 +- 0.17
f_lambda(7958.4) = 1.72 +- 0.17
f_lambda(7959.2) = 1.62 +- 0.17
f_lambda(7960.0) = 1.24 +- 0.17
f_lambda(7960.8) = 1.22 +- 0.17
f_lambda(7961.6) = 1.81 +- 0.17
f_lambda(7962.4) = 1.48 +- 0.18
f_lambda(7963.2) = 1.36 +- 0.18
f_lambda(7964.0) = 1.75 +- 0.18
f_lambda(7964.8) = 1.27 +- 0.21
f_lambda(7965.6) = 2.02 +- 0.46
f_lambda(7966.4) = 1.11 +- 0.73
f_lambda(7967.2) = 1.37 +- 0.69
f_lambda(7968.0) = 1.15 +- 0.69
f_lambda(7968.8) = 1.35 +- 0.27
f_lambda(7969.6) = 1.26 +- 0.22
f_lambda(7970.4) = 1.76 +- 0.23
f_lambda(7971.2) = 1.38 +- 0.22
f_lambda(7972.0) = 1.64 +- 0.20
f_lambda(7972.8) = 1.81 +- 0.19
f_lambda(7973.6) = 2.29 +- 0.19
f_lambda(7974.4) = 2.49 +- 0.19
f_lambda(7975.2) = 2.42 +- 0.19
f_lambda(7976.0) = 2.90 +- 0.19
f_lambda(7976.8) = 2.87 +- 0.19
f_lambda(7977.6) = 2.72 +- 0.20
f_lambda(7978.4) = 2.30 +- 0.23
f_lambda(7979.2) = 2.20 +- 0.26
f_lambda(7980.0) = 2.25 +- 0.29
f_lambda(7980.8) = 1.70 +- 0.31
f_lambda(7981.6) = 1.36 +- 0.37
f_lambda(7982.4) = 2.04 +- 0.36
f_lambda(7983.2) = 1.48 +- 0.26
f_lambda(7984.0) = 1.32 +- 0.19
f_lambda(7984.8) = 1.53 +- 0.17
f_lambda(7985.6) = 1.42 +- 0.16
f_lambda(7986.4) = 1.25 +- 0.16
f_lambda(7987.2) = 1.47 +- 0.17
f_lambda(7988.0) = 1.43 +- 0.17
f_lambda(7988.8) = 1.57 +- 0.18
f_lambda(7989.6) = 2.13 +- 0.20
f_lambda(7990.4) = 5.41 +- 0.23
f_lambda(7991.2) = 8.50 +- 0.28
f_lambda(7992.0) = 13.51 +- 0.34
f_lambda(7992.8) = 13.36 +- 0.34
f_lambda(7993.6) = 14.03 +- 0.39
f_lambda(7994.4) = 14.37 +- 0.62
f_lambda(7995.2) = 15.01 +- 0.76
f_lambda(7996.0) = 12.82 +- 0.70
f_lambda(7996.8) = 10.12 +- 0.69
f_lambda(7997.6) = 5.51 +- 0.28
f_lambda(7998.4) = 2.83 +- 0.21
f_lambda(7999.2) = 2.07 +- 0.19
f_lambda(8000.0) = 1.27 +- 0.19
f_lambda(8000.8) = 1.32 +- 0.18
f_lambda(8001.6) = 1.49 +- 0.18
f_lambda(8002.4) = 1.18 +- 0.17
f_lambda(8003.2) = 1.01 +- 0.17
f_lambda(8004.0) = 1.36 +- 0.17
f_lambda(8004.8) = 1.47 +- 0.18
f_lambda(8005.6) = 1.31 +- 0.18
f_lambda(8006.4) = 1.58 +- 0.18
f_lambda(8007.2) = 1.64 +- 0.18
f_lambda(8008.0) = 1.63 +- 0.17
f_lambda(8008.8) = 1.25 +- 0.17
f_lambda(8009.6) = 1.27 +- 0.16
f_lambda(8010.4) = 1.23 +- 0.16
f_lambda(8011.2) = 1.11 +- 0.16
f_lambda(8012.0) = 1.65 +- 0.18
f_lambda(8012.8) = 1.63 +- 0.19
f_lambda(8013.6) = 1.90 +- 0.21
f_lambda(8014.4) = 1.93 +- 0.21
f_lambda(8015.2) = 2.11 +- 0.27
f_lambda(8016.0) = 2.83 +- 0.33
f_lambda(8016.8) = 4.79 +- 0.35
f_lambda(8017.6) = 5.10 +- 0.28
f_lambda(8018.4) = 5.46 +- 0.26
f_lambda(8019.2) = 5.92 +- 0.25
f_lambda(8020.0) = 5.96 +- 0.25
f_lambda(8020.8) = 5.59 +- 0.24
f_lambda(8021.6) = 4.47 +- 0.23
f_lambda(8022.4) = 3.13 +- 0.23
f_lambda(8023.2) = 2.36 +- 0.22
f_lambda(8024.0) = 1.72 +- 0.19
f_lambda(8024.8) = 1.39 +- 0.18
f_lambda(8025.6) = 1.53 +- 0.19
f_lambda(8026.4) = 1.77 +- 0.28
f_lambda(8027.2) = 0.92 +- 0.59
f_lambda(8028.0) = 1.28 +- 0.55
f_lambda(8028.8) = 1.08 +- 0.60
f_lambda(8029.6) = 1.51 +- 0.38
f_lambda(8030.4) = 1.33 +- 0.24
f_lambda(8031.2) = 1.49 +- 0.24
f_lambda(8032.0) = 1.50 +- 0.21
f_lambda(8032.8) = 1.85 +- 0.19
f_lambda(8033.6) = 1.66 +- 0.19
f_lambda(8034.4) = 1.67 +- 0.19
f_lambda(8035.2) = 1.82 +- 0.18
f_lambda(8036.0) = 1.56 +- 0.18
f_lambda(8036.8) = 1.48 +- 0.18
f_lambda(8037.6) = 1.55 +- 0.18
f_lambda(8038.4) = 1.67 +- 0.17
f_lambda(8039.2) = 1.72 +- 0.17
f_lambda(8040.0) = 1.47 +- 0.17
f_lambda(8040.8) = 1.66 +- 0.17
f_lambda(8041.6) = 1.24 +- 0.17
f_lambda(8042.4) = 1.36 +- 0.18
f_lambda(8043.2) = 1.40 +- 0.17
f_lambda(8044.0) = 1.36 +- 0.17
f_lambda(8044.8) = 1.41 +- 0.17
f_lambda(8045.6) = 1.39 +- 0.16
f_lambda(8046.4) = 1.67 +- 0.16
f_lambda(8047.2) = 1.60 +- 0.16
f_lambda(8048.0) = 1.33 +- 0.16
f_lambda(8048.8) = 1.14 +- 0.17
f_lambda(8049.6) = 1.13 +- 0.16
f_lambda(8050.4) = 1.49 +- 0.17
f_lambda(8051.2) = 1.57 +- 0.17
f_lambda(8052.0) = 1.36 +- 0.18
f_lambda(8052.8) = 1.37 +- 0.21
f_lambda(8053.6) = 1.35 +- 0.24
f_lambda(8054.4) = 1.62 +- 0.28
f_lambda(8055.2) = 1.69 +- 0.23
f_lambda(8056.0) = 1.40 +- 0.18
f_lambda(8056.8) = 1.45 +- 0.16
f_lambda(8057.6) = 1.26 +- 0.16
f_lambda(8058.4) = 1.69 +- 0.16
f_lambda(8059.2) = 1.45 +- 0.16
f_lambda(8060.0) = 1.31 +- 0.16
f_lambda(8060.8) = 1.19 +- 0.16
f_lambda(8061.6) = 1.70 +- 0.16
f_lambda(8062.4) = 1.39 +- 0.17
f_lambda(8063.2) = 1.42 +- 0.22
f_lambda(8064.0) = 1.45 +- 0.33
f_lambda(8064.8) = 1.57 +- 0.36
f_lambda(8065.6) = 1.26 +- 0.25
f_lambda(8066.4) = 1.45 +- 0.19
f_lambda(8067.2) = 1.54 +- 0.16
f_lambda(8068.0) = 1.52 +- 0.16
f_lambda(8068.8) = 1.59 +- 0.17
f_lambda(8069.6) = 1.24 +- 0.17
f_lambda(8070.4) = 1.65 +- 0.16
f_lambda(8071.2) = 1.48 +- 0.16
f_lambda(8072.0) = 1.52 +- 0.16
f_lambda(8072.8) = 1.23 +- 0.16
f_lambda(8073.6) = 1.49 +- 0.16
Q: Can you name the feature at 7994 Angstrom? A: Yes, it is Halpha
